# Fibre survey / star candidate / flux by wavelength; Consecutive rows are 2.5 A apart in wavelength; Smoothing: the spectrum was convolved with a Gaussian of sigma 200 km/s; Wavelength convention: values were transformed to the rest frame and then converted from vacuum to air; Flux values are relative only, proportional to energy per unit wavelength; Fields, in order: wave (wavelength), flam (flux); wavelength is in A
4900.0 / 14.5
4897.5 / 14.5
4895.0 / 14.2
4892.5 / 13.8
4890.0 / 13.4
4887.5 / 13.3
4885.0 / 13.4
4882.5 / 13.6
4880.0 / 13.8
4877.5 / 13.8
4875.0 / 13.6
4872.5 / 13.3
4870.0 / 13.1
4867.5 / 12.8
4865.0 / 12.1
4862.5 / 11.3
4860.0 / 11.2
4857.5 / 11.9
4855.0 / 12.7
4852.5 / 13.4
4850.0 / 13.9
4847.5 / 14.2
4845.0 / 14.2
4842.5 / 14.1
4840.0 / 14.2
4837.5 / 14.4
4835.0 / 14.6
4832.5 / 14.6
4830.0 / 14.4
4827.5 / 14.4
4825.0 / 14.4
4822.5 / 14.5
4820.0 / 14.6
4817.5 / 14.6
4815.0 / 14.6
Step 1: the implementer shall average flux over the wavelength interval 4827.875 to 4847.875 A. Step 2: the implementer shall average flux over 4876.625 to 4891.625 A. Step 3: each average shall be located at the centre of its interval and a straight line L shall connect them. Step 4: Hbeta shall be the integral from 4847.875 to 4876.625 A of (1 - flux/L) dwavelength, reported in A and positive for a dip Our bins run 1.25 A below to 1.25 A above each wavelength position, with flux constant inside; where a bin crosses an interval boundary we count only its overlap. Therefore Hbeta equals 2.5 A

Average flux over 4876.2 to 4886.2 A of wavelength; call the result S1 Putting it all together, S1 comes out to 13.7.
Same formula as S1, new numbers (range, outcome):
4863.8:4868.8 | 12.5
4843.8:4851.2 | 14.1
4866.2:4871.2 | 12.9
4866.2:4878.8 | 13.3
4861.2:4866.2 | 11.7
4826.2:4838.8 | 14.5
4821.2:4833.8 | 14.5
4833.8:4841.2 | 14.4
